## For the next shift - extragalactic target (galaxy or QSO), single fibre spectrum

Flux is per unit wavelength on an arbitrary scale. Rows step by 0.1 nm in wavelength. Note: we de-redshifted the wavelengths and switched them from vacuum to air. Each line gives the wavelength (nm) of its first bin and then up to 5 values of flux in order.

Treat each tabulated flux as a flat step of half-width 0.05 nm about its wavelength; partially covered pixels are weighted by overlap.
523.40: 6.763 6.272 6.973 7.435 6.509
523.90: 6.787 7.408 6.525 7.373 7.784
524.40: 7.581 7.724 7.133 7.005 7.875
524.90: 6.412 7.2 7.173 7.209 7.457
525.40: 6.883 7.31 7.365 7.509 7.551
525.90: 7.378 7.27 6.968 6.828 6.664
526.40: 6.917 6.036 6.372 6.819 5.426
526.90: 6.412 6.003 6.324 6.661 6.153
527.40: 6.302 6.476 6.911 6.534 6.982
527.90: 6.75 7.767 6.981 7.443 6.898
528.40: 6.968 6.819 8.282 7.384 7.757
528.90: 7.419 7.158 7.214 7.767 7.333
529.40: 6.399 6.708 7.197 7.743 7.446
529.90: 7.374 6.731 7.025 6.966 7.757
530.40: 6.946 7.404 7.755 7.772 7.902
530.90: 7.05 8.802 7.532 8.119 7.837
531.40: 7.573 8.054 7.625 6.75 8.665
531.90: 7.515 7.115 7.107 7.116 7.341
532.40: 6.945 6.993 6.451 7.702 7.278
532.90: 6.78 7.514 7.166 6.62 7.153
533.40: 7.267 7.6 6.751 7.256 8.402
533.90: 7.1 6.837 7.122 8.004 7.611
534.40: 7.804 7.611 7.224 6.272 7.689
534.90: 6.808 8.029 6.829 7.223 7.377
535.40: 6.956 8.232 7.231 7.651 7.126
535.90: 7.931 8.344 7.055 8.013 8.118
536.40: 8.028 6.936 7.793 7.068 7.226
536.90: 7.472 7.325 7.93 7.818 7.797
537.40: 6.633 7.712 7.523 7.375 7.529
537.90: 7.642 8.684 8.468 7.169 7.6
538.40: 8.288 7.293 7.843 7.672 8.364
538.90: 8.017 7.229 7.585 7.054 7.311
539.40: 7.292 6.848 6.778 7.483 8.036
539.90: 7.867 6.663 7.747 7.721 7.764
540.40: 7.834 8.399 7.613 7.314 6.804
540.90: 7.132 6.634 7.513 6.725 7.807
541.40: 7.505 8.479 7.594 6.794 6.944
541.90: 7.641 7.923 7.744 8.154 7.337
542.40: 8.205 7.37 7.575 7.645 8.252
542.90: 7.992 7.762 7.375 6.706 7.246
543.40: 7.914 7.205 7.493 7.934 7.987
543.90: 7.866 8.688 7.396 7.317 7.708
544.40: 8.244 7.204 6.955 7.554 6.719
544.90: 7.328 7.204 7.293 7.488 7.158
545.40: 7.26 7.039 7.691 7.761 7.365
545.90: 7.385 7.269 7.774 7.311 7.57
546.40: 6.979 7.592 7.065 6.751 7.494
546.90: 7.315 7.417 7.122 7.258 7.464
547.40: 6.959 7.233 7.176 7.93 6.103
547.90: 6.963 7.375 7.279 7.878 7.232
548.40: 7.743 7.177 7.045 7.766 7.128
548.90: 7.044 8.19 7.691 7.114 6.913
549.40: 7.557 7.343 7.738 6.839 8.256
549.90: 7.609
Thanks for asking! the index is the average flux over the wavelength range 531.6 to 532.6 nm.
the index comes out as 7.26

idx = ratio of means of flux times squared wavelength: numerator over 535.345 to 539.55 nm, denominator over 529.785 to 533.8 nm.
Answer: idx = 1.1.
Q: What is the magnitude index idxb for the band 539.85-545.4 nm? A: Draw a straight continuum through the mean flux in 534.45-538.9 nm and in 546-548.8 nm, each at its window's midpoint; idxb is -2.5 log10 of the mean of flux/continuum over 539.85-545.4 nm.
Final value -0.02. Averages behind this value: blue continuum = 7.57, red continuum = 7.29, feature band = 7.53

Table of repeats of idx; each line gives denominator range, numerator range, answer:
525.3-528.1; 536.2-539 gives 1.18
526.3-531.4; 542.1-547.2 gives 1.12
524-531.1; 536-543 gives 1.11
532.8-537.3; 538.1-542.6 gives 1.04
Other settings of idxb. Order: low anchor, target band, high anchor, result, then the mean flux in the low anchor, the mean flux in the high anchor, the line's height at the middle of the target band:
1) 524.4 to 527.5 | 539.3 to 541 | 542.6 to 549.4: -0.03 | 6.88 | 7.41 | 7.26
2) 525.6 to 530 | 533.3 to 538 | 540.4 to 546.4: -0.03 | 6.96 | 7.51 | 7.24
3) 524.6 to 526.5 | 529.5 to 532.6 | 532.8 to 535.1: -0.03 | 7.13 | 7.29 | 7.24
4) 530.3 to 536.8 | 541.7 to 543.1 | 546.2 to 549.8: -0.05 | 7.44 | 7.31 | 7.36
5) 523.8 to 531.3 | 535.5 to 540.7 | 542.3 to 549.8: -0.05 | 7.13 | 7.43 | 7.3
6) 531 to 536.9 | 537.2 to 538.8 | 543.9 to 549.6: -0.04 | 7.42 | 7.36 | 7.4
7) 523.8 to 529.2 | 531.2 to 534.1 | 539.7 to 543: -0.01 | 7.01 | 7.59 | 7.25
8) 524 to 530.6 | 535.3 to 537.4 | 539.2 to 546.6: -0.04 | 7.06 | 7.49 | 7.31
